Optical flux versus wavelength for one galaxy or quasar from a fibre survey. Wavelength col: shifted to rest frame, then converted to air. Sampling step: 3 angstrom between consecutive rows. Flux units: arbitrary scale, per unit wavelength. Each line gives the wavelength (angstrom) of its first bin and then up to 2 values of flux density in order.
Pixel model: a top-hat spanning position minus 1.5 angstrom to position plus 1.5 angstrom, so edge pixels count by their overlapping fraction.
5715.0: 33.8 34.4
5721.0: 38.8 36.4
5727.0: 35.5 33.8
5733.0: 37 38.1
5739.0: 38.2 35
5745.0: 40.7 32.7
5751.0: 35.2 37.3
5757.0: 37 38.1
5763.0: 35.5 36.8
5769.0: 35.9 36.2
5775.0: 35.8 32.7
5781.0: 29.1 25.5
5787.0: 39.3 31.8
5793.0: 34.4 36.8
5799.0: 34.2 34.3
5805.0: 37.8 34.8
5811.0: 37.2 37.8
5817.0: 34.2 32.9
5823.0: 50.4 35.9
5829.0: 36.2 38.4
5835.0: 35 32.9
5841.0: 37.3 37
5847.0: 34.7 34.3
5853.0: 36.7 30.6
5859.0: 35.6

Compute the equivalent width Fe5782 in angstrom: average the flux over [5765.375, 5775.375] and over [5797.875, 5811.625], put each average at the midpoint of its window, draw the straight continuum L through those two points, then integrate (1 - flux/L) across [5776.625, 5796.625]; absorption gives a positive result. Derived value 1.8 angstrom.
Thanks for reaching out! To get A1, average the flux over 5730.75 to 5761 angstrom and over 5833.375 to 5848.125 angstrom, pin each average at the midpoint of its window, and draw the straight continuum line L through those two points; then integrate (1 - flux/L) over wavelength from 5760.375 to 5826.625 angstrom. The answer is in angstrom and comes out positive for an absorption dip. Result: 1.19 angstrom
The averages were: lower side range 36.8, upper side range 35.4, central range 35.5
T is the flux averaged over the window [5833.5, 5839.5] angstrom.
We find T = 33.9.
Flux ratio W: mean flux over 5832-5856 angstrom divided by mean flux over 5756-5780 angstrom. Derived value 0.99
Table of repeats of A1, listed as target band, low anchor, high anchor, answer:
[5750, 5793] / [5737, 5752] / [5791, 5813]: 1.6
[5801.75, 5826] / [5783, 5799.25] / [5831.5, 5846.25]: -1.8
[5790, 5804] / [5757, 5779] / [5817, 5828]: 1.0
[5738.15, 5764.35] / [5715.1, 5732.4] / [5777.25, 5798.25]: -1.6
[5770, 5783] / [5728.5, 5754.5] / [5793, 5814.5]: 1.0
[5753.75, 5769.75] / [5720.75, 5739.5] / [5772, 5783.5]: -1.4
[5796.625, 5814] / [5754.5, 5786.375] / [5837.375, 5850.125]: -0.5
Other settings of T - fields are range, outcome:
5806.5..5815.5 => 36.6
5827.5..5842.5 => 36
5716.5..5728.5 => 36.3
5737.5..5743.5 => 36.6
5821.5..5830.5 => 40.8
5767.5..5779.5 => 35.1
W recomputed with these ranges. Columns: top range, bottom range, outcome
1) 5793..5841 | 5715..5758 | 1.01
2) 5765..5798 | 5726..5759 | 0.93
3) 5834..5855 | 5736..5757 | 0.96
